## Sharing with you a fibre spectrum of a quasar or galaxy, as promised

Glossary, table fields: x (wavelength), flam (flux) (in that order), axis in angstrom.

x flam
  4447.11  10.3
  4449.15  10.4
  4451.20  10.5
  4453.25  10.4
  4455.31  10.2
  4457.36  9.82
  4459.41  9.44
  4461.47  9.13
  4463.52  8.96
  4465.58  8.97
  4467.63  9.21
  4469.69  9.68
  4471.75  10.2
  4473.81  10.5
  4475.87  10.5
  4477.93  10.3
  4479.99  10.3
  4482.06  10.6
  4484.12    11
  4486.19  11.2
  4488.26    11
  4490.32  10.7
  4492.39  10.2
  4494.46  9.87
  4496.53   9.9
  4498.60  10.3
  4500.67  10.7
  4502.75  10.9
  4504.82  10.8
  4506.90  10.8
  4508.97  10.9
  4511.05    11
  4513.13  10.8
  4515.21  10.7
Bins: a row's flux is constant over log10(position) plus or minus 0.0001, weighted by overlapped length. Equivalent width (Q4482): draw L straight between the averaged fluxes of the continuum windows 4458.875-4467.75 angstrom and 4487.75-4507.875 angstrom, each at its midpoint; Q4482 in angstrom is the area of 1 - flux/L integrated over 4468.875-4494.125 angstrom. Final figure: -1.7 angstrom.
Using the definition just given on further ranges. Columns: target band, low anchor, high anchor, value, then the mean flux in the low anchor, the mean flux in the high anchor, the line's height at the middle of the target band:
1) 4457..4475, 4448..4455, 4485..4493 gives 1.74 angstrom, 10.4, 10.8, 10.6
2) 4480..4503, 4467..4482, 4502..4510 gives -0.06 angstrom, 10.2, 10.9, 10.5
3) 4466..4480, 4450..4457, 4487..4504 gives 0.46 angstrom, 10.3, 10.5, 10.4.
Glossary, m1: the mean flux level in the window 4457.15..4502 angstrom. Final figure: 10.1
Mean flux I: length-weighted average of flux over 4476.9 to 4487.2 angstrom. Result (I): 10.7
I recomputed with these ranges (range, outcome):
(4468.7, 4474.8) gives 10.1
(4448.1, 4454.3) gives 10.4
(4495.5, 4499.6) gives 10.1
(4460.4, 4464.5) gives 9.05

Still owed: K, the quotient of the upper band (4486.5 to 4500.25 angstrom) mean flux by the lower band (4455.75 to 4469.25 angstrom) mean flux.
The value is 1.12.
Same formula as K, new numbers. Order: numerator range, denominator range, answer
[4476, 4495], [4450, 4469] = 1.10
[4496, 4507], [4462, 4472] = 1.13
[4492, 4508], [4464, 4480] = 1.05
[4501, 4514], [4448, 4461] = 1.08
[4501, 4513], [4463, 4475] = 1.13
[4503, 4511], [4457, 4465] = 1.17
